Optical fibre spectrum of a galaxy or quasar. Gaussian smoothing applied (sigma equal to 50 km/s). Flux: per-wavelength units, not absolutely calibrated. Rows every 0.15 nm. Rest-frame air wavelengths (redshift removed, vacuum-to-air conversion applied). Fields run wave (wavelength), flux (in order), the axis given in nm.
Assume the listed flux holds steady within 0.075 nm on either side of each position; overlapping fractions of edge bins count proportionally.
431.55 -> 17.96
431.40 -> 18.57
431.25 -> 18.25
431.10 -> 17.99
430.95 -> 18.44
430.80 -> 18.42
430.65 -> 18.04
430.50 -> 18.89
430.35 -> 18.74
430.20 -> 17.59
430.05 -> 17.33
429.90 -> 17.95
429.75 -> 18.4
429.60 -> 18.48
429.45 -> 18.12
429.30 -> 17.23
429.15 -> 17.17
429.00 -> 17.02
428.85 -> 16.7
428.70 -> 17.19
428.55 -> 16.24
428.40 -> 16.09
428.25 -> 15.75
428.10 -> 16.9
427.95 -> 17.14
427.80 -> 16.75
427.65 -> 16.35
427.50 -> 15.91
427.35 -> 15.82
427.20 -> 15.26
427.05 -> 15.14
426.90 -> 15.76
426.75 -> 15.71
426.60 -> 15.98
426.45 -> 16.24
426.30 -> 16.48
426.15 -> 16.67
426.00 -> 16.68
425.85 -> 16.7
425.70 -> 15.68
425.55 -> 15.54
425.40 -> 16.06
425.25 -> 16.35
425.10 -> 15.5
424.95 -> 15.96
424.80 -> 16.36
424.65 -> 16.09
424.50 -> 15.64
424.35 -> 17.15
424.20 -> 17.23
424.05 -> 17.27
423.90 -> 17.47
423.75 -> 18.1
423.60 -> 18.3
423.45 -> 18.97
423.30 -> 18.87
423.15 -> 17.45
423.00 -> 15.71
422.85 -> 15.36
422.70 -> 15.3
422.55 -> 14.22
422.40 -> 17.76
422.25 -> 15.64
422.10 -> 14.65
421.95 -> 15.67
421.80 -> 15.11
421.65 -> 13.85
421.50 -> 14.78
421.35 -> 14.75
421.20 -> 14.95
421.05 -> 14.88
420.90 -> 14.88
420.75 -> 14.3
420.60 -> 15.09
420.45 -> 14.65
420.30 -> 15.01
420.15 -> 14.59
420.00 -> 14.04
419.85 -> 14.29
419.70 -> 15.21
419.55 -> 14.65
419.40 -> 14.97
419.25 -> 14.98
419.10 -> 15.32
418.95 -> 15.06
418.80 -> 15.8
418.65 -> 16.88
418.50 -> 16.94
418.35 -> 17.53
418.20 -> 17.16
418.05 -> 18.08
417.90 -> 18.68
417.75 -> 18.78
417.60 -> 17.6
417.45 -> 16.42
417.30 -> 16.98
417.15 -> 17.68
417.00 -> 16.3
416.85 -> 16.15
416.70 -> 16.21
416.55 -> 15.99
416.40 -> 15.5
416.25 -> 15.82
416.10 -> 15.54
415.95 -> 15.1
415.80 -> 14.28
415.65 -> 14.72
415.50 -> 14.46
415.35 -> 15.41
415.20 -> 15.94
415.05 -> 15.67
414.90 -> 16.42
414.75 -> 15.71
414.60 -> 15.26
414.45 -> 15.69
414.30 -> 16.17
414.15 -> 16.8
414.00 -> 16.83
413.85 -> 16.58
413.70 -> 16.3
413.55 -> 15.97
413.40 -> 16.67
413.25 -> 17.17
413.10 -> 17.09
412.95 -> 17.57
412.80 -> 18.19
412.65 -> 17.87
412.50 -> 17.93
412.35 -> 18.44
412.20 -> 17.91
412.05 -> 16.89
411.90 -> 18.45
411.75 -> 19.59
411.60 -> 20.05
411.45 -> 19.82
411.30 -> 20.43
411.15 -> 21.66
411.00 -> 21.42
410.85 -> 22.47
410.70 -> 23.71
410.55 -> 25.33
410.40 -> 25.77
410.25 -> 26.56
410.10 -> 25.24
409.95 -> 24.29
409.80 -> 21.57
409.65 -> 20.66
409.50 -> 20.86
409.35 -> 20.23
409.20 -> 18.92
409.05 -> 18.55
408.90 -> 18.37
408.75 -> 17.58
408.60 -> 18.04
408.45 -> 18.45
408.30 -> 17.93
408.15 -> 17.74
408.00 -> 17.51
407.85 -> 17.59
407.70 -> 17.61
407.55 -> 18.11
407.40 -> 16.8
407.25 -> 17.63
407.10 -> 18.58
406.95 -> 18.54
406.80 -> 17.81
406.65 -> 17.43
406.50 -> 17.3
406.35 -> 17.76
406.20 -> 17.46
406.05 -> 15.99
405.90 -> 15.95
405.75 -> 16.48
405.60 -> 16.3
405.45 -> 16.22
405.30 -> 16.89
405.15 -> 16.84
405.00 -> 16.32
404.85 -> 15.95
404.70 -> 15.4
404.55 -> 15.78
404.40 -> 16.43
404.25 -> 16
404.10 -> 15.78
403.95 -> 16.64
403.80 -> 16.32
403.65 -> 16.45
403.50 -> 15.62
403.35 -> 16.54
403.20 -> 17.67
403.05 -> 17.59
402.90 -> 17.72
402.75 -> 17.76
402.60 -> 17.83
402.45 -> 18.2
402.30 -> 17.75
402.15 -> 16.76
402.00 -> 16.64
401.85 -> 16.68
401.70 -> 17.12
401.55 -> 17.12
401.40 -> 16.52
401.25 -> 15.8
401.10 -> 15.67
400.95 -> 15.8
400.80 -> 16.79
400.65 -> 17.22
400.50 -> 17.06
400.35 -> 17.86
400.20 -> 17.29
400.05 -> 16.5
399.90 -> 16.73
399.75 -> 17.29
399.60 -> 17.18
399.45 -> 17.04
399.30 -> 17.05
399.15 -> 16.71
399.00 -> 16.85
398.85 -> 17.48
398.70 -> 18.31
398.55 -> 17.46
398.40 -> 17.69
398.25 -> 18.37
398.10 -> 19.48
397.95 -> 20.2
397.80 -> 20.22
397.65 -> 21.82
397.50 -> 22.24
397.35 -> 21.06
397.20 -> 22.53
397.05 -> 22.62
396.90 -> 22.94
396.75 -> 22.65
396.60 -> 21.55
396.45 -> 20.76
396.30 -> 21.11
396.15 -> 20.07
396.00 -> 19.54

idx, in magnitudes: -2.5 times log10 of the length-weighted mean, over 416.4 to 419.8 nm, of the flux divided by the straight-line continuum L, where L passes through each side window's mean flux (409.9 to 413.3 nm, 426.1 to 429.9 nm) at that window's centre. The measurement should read 0.156 mag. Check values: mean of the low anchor 20.6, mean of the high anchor 16.6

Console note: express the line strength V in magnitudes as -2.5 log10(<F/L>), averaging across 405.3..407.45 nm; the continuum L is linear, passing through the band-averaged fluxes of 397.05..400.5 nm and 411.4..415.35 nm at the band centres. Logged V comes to 0.042 mag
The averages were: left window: 18.6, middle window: 17.2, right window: 17.1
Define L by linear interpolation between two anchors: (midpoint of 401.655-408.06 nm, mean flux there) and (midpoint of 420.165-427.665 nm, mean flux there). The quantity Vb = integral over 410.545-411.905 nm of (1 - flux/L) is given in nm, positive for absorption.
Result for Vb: -0.38 nm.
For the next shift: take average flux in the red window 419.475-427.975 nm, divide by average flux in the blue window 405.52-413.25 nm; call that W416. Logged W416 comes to 0.8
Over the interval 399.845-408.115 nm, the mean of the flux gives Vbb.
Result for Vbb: 16.9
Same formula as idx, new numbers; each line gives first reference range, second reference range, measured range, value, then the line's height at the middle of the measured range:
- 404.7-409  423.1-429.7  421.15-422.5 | 0.11 mag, 16.8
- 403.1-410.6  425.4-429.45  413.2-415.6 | 0.10 mag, 17.5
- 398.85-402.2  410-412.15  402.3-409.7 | 0.12 mag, 19.5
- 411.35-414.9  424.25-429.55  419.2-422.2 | 0.14 mag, 16.8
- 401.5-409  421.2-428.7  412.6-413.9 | -0.02 mag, 16.7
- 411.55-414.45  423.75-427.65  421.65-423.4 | 0.04 mag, 16.5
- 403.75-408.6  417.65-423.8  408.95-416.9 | -0.12 mag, 16.5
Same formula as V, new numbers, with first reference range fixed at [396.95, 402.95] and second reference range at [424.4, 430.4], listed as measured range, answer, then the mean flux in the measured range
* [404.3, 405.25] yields 0.102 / 16.1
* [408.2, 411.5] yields -0.213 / 21.3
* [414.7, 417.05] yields 0.106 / 15.6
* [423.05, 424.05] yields -0.081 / 18.1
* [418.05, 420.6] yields 0.098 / 15.5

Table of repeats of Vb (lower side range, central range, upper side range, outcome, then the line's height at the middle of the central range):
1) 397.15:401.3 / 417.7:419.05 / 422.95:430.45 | 0.002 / 17.2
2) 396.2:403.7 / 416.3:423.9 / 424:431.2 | 0.519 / 17.2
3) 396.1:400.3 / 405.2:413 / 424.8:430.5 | -0.363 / 18.3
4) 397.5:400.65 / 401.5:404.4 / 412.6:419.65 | 0.113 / 17.6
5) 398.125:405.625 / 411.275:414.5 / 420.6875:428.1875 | -0.219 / 16.5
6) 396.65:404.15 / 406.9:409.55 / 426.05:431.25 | -0.084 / 17.7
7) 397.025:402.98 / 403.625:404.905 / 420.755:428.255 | 0.112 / 17.6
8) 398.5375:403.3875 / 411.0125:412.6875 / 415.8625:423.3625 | -0.284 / 16.3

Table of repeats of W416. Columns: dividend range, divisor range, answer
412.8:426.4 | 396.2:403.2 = 0.88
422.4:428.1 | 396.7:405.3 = 0.93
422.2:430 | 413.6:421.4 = 1.05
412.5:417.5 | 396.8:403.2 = 0.90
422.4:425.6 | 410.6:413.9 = 0.89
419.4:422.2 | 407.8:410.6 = 0.72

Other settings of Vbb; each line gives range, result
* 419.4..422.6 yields 14.9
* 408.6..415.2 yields 19.1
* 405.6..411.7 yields 19.6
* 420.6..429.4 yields 16.2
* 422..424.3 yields 16.8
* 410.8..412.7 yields 19.4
